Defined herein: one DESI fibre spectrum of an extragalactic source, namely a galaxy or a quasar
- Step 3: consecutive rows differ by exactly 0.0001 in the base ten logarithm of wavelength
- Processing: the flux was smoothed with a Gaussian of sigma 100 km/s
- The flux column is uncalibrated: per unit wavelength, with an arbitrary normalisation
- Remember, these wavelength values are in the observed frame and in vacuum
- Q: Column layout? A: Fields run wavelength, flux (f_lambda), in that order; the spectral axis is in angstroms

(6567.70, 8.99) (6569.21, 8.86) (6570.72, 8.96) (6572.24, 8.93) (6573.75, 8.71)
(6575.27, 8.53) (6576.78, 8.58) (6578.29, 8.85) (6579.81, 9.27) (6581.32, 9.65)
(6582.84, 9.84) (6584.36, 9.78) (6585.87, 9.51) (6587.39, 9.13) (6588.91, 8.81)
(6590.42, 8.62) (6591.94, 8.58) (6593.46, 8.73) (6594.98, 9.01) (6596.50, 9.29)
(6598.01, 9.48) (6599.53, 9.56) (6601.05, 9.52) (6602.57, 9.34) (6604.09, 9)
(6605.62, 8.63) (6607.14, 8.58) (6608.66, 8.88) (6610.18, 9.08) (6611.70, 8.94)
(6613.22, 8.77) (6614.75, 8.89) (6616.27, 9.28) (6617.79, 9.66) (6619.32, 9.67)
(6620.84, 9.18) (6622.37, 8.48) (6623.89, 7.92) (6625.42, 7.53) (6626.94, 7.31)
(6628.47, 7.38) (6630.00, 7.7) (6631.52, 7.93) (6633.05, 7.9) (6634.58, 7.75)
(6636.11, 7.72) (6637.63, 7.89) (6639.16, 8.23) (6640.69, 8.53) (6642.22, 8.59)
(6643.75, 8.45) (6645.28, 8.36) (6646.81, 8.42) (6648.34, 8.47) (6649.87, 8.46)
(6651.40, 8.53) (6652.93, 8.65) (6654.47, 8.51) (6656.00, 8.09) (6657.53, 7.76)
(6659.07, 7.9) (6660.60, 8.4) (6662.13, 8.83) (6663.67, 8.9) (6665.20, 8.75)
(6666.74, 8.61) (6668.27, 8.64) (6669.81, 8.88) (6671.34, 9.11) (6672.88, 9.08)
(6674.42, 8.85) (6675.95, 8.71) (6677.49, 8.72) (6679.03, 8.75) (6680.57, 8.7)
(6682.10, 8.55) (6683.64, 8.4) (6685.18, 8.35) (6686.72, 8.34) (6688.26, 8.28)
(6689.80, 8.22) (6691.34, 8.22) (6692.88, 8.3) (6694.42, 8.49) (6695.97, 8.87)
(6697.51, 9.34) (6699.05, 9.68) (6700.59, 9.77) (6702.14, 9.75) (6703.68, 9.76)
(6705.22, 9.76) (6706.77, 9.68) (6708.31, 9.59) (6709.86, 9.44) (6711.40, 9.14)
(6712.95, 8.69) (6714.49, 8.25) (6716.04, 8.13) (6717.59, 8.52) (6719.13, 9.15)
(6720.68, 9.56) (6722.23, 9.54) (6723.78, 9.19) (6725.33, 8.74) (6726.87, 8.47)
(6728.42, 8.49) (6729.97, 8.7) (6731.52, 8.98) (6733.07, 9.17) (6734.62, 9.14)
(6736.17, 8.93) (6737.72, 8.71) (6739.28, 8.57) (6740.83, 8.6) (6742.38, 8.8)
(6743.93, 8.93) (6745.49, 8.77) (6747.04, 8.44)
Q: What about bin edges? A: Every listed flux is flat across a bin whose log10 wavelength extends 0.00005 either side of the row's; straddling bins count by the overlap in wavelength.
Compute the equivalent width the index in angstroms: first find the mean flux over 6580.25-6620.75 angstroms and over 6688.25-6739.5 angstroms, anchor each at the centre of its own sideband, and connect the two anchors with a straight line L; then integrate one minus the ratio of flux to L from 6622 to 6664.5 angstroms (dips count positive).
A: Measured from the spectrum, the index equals 4.4 angstroms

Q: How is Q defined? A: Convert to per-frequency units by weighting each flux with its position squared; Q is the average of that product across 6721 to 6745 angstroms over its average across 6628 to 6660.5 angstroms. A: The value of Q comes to 1.1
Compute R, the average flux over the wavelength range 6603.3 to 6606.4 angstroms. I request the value 8.8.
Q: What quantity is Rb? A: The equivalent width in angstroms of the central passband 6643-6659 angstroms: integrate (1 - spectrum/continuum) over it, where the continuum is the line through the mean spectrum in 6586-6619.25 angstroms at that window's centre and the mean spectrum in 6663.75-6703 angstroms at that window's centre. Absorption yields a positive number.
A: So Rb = 1.0 angstroms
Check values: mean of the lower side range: 9.06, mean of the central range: 8.35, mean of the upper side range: 8.78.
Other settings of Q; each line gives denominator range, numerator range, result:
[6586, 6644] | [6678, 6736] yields 1.06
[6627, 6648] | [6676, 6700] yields 1.09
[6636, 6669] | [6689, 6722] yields 1.10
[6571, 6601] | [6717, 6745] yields 1.02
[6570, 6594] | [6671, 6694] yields 0.98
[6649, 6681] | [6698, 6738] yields 1.08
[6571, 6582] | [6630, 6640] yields 0.90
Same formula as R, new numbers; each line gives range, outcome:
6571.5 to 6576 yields 8.72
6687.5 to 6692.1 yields 8.24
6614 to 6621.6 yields 9.34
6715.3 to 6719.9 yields 8.61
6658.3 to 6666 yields 8.55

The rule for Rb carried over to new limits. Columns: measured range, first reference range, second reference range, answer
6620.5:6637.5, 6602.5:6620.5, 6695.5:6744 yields 2.2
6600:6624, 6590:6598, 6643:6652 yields -0.7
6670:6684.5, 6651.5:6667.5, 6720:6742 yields -0.4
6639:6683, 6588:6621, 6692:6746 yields 2.3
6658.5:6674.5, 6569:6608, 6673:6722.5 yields 0.4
